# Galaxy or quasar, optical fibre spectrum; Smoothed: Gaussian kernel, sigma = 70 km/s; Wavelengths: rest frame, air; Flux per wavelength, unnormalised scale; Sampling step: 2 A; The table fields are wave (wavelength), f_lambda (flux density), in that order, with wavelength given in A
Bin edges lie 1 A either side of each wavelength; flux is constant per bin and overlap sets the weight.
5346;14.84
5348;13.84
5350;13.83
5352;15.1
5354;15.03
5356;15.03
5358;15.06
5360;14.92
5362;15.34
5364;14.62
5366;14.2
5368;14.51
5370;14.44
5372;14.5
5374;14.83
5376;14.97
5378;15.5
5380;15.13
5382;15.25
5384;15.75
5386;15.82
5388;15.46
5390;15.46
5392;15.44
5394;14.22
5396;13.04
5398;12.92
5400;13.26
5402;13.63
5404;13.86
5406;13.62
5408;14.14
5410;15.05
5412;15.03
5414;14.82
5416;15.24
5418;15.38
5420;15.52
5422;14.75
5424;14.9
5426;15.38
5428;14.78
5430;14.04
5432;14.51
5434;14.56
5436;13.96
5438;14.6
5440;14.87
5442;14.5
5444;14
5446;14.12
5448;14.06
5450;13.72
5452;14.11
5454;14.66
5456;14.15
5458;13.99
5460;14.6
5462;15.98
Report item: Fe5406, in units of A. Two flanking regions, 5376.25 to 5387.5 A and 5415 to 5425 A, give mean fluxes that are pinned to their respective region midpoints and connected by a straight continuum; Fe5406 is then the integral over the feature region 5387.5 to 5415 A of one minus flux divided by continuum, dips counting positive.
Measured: 1.9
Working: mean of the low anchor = 15.5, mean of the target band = 14.3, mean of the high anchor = 15.2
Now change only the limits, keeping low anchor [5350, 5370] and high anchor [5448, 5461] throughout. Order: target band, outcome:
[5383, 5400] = -0.09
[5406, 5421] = -0.50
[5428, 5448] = -0.08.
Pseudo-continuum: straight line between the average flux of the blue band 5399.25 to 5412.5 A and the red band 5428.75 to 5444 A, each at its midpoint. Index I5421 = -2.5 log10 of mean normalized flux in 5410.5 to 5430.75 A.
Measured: -0.057 mag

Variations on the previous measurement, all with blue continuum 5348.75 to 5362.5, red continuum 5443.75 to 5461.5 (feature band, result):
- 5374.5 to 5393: -0.05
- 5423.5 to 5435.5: -0.02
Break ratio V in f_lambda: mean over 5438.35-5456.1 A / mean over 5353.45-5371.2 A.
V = 0.96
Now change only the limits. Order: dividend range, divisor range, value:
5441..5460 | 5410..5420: 0.94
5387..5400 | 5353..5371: 0.97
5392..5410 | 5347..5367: 0.94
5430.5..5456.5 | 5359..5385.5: 0.96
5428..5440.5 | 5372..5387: 0.95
